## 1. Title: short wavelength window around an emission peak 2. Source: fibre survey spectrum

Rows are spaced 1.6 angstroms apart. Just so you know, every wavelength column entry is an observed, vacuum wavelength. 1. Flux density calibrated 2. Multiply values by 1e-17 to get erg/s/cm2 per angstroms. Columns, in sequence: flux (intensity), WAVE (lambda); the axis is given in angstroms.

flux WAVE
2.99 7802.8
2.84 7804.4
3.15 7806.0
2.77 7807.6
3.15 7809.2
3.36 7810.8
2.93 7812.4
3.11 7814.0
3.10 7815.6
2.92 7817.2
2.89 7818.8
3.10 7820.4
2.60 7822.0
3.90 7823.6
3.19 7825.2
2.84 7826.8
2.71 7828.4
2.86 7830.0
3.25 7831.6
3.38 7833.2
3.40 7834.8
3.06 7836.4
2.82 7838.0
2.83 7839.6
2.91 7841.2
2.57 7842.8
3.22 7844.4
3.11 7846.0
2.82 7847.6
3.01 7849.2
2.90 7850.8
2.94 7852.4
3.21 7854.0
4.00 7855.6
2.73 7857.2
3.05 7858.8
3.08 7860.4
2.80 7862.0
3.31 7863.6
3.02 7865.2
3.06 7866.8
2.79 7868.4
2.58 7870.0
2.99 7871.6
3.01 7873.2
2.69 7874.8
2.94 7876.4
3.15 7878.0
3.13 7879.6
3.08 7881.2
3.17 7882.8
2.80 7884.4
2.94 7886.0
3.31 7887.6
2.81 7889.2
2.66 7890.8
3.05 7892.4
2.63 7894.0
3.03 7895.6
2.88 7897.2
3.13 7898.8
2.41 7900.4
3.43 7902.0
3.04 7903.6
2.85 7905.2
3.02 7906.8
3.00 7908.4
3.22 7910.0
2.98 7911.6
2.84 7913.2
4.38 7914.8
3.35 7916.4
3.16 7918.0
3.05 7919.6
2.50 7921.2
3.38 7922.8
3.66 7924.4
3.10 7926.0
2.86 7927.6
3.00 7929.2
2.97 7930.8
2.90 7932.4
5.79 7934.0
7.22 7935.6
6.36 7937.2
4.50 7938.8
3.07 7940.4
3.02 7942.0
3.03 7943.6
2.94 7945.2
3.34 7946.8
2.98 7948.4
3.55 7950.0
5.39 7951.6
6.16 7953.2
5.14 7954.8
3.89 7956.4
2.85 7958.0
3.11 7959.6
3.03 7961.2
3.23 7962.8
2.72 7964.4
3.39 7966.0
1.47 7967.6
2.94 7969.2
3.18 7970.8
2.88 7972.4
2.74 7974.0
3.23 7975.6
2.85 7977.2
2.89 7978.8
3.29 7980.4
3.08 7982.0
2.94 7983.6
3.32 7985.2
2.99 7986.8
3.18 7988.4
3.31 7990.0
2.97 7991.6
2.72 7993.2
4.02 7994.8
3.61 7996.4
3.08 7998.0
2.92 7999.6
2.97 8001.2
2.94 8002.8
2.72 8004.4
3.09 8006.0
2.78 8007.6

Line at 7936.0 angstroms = [S II]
